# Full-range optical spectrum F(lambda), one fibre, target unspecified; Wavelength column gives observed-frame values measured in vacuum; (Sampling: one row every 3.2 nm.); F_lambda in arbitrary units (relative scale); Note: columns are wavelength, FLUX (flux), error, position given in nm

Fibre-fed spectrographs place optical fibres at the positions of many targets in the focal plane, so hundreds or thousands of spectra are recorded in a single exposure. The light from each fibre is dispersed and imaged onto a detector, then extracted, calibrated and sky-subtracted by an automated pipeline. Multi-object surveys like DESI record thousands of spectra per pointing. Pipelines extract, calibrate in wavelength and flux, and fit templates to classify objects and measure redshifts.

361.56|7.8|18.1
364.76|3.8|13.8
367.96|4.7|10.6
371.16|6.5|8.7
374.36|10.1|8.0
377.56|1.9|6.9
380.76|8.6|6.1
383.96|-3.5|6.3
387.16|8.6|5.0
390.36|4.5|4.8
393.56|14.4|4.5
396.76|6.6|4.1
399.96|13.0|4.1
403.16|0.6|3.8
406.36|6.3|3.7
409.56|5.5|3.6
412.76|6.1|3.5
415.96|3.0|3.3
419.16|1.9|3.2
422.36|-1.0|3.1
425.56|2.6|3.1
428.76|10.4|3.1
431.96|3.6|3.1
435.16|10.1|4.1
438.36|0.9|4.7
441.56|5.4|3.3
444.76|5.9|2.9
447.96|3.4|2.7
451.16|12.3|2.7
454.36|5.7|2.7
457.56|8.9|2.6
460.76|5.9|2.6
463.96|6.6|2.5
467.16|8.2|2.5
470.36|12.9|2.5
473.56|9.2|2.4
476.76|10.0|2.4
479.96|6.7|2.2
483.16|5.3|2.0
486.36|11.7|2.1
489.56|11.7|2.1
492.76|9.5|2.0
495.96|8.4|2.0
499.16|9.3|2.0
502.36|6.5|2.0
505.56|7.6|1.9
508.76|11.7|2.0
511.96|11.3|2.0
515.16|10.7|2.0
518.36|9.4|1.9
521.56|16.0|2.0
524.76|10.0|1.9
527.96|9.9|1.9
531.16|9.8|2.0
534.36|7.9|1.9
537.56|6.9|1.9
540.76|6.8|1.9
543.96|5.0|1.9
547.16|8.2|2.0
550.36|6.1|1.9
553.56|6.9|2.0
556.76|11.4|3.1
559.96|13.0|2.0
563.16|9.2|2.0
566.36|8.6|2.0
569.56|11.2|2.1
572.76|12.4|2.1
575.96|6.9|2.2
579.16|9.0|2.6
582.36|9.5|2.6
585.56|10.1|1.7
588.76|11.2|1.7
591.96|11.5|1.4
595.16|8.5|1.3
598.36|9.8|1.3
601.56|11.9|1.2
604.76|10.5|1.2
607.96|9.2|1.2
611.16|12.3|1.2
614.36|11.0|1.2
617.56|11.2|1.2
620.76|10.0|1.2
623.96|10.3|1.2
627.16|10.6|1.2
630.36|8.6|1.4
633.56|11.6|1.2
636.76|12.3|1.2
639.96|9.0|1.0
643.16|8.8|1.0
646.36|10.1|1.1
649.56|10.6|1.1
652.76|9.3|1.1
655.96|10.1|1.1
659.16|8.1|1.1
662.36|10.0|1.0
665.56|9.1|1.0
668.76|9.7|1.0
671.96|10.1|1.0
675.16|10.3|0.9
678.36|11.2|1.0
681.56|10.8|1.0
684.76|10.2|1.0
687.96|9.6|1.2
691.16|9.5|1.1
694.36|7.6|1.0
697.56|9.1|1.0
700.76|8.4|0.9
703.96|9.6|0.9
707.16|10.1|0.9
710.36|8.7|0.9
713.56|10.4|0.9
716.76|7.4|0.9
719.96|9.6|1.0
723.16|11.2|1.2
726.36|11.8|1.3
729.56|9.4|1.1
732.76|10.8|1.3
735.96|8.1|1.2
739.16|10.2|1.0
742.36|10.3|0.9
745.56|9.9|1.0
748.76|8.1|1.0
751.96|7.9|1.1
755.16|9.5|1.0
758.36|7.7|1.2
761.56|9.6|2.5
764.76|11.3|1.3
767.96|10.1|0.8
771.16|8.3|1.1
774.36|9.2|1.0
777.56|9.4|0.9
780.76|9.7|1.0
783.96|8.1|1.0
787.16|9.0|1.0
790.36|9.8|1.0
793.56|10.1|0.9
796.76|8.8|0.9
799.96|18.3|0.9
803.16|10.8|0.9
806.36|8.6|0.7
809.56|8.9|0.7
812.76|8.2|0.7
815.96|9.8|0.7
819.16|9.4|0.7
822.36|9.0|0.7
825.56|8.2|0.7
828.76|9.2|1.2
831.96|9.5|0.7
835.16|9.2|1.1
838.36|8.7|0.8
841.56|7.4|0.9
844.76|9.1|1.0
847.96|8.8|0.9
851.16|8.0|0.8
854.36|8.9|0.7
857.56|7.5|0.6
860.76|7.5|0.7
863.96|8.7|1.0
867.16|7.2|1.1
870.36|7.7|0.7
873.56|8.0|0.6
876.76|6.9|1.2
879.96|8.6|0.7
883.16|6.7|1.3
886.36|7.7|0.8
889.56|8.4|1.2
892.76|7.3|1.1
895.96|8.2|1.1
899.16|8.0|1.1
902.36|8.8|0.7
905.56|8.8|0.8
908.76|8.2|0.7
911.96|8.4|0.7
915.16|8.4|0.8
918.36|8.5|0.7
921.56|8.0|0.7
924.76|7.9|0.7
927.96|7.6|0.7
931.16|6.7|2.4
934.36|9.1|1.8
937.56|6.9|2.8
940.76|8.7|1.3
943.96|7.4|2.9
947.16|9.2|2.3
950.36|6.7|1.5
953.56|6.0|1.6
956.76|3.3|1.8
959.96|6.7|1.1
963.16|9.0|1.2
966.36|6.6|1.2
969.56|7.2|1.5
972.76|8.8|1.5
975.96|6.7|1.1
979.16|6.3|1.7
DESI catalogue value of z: 0.22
